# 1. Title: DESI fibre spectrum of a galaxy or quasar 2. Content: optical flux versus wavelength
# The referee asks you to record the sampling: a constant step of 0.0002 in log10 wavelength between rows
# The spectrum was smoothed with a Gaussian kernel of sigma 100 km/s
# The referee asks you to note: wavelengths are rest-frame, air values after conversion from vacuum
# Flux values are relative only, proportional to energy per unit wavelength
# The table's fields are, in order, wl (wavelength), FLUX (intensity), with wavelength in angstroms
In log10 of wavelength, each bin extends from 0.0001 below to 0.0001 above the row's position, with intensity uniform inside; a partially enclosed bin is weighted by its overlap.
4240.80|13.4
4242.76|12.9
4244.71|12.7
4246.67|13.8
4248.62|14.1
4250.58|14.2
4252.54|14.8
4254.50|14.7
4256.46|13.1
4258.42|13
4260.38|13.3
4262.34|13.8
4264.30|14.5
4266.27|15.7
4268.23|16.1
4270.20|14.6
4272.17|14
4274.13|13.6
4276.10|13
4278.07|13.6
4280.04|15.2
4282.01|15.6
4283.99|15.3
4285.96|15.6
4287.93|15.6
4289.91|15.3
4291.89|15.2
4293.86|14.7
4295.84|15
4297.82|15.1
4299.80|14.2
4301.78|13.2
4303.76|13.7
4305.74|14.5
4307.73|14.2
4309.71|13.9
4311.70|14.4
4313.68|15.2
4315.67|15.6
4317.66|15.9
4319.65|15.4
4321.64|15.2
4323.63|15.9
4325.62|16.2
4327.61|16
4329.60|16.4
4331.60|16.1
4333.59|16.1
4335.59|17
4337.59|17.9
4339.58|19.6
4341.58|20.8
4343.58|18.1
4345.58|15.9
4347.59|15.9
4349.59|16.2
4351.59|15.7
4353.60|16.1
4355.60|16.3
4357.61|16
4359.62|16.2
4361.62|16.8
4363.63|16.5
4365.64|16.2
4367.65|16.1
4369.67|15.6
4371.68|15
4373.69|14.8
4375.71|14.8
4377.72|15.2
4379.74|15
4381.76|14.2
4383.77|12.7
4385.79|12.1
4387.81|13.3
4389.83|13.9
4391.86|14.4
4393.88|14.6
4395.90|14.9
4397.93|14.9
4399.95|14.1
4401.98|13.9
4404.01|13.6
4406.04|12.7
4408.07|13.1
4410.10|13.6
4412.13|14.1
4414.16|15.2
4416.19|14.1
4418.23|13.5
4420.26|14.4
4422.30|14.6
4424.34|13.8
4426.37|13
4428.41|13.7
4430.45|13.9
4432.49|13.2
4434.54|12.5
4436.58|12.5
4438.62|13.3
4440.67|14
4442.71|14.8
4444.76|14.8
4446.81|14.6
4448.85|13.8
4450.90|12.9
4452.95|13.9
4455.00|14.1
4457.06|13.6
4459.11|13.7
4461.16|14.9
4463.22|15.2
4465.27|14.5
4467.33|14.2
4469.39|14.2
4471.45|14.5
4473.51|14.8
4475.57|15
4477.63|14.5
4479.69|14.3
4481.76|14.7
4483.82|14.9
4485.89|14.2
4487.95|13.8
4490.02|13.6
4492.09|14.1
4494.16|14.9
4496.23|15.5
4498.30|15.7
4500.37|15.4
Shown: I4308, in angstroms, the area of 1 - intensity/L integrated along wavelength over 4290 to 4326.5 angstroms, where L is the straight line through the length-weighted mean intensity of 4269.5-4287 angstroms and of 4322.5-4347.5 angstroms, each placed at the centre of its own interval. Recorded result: 2.3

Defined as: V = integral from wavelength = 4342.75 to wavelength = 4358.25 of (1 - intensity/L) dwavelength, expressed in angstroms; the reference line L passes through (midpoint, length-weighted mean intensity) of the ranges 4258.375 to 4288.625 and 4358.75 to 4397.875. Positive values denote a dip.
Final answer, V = -1.6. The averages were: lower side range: 14.6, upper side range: 14.9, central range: 16.3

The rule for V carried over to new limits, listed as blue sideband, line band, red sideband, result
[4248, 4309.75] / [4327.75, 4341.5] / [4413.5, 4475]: -2.9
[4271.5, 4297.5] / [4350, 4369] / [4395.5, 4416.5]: -2.5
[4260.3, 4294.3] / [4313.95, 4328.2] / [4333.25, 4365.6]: 0.3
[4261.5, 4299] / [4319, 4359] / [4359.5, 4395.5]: -4.9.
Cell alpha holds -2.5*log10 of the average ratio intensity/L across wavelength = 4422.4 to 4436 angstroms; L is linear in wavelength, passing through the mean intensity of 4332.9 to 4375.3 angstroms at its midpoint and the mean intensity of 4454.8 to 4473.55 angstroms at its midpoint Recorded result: 0.127 mag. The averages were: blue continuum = 16.6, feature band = 13.4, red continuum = 14.4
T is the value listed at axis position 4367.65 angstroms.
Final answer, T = 16.1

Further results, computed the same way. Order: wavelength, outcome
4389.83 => 13.9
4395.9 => 14.9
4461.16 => 14.9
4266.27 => 15.7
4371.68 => 15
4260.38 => 13.3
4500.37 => 15.4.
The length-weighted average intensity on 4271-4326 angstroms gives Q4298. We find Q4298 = 14.8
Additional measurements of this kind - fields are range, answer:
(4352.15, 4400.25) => 15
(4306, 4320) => 14.9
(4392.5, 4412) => 14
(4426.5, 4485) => 14.1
